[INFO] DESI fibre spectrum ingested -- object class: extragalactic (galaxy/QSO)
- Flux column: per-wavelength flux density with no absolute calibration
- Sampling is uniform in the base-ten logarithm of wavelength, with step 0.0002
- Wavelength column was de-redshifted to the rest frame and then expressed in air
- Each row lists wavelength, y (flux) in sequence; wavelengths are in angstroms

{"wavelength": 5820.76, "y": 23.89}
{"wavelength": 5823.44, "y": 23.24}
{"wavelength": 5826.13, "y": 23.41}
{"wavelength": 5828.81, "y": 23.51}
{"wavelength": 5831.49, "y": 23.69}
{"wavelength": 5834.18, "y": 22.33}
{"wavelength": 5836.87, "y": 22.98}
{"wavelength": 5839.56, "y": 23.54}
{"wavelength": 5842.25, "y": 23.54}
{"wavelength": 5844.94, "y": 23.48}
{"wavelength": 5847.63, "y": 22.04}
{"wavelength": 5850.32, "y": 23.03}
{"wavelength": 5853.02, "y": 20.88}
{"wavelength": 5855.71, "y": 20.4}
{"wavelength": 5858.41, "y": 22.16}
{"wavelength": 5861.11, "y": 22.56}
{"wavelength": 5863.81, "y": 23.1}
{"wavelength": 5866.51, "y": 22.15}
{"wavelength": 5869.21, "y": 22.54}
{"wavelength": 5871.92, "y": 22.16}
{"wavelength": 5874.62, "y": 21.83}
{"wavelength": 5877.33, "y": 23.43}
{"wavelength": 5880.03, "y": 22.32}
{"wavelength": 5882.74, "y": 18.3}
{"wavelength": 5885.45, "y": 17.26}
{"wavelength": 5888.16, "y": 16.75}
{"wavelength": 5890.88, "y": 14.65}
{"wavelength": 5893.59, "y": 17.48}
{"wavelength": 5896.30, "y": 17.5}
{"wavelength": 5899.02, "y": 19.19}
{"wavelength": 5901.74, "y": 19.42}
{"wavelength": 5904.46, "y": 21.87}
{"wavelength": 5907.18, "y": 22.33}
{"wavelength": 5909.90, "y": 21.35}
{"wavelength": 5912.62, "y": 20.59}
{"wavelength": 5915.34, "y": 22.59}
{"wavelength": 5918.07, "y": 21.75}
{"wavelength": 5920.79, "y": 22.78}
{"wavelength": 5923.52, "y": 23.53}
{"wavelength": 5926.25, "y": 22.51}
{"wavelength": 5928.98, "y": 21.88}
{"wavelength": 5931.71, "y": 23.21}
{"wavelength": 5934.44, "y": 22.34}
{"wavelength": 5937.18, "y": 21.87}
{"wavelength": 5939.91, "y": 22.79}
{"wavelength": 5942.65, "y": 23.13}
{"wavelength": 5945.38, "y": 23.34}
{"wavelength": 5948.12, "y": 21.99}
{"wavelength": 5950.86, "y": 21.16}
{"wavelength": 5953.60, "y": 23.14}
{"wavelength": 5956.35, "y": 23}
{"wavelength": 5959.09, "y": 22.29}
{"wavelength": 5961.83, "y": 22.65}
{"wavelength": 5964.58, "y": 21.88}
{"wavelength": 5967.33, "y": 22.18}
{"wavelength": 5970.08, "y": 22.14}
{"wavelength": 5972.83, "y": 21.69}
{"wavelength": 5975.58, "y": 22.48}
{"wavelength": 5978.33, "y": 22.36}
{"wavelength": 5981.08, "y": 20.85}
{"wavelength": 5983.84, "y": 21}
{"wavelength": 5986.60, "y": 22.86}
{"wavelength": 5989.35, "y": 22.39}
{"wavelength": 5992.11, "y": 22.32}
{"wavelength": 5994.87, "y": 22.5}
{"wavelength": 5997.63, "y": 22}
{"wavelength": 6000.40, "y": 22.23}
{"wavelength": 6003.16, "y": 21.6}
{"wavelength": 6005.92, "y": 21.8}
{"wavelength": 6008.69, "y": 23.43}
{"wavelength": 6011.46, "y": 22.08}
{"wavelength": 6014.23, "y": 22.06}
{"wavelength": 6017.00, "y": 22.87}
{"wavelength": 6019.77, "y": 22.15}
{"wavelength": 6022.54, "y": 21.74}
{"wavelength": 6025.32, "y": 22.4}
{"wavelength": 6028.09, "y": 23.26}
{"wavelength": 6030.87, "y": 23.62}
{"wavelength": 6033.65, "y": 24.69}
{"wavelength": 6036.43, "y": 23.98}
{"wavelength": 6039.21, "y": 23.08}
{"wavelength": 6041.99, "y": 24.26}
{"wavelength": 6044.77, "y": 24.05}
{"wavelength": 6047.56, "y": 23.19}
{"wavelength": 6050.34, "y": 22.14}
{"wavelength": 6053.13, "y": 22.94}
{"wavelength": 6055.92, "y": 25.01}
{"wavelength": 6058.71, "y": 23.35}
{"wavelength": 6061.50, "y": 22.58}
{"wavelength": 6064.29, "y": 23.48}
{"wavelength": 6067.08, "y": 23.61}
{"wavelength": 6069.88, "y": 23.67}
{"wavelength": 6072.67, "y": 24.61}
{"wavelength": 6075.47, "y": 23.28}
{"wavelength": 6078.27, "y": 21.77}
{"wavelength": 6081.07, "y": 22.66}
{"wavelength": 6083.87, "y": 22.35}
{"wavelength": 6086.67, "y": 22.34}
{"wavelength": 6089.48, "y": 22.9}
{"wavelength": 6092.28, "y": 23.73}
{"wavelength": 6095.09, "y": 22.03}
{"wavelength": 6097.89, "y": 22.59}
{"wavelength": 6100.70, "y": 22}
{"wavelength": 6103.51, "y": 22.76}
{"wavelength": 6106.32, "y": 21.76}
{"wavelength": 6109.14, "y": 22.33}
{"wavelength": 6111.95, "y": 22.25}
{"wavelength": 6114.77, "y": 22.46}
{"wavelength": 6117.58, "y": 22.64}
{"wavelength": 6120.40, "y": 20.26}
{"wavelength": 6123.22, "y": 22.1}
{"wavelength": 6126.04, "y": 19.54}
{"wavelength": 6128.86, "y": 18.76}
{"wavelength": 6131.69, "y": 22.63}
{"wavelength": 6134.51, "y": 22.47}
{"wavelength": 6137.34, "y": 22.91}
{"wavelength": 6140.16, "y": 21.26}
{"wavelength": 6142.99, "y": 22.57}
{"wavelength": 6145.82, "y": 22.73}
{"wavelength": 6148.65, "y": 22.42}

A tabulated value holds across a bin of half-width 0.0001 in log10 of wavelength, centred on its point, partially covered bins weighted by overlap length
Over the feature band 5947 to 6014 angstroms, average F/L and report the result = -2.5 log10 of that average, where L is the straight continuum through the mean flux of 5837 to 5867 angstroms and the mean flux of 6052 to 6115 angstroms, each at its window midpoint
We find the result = 0.03 mag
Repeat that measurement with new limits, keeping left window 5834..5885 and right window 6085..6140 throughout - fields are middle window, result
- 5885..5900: 0.28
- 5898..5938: 0.01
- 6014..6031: -0.02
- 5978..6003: 0.00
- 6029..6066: -0.07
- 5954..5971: -0.01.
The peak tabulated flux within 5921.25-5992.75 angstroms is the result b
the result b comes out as 23.53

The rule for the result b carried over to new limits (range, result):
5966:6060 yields 25.01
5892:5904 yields 19.42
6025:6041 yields 24.69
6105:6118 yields 22.64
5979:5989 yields 22.86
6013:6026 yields 22.87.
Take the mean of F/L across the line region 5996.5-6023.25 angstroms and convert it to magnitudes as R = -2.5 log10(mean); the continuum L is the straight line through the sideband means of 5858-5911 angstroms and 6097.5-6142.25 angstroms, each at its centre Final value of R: -0.05 mag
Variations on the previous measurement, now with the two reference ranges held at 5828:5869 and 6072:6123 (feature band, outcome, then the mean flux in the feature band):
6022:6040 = -0.04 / 23.3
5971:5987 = 0.03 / 21.8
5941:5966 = 0.00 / 22.5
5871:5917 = 0.14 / 19.9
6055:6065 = -0.05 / 23.6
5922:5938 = 0.00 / 22.6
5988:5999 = 0.01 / 22.3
